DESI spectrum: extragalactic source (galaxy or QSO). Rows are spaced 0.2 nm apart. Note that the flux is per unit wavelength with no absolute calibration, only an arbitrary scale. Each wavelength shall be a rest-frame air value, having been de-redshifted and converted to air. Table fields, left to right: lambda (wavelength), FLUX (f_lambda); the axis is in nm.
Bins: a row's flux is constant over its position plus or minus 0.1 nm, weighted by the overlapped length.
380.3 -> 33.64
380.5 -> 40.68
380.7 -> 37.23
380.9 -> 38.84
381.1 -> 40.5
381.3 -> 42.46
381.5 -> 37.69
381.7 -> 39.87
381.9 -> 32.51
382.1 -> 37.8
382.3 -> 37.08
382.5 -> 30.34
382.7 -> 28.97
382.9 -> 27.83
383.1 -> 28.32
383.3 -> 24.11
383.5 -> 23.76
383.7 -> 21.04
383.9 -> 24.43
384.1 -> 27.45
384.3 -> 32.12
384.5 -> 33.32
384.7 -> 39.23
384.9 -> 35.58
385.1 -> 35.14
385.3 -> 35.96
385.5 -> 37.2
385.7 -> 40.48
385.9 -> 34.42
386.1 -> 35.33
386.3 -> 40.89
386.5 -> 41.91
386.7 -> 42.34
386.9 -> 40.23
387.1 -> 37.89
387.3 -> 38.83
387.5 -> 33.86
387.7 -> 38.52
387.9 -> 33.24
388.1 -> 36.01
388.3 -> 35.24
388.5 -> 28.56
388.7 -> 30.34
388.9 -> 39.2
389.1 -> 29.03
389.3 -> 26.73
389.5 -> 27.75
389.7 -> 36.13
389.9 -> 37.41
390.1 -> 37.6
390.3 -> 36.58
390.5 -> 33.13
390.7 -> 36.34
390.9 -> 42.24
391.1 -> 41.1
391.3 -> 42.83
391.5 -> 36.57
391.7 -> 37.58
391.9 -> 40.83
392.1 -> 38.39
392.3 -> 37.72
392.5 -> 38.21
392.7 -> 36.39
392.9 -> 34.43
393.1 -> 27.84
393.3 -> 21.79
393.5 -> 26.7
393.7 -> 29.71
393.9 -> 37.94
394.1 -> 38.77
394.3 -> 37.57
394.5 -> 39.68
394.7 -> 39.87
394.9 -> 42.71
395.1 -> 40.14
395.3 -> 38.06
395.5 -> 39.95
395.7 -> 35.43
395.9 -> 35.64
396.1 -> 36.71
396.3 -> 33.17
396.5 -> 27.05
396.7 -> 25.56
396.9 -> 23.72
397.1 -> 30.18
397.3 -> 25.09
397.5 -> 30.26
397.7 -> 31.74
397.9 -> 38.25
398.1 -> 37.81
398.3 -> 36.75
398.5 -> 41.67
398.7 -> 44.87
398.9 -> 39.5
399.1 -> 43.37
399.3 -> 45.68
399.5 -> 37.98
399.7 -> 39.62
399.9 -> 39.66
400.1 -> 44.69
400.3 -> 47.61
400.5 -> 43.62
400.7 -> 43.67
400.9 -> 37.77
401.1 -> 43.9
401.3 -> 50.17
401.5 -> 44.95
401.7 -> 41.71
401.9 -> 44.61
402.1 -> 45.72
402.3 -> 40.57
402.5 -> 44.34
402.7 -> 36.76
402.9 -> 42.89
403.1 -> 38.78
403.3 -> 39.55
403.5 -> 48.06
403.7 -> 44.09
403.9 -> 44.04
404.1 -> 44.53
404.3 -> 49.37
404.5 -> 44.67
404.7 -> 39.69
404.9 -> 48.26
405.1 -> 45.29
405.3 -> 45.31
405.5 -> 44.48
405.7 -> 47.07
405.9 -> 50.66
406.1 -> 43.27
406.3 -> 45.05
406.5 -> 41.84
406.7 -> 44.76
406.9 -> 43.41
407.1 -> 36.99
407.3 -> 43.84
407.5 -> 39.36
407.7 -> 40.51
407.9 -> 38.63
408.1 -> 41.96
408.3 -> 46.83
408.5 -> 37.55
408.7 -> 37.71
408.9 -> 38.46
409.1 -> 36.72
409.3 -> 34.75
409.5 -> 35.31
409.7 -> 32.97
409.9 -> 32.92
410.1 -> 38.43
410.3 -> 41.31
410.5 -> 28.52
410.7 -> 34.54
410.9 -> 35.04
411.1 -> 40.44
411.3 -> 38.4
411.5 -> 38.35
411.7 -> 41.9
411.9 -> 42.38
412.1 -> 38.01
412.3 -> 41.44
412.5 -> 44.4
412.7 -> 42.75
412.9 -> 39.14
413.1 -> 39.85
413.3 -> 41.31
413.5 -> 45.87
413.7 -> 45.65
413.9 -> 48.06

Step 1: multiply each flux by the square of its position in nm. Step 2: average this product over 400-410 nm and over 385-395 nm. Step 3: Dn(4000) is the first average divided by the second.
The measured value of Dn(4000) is 1.27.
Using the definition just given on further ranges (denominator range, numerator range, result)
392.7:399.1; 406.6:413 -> 1.21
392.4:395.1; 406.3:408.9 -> 1.26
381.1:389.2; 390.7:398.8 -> 1.09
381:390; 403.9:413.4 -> 1.34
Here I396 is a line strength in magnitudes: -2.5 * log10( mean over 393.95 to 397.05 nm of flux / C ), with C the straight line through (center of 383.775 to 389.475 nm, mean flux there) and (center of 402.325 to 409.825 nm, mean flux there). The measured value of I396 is 0.08 mag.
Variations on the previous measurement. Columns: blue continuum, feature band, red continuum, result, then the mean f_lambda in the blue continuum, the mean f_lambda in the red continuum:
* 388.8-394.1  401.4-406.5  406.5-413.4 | -0.17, 35.1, 39.1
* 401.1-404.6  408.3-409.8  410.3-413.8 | 0.12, 43.8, 39.9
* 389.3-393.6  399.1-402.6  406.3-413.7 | -0.16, 35.4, 39.5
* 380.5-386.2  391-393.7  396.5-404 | 0.05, 33.7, 39.8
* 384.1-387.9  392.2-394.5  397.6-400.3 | 0.16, 37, 40.4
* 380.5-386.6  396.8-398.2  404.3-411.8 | 0.22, 34.2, 40.5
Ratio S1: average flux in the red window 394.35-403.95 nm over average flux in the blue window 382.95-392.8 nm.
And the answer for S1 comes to 1.1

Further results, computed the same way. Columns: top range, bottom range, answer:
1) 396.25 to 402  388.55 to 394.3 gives 1.10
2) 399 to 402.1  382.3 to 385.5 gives 1.43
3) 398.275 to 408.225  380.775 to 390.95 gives 1.25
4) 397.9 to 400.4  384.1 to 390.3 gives 1.17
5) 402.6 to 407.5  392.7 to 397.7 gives 1.32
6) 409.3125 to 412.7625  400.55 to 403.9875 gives 0.88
